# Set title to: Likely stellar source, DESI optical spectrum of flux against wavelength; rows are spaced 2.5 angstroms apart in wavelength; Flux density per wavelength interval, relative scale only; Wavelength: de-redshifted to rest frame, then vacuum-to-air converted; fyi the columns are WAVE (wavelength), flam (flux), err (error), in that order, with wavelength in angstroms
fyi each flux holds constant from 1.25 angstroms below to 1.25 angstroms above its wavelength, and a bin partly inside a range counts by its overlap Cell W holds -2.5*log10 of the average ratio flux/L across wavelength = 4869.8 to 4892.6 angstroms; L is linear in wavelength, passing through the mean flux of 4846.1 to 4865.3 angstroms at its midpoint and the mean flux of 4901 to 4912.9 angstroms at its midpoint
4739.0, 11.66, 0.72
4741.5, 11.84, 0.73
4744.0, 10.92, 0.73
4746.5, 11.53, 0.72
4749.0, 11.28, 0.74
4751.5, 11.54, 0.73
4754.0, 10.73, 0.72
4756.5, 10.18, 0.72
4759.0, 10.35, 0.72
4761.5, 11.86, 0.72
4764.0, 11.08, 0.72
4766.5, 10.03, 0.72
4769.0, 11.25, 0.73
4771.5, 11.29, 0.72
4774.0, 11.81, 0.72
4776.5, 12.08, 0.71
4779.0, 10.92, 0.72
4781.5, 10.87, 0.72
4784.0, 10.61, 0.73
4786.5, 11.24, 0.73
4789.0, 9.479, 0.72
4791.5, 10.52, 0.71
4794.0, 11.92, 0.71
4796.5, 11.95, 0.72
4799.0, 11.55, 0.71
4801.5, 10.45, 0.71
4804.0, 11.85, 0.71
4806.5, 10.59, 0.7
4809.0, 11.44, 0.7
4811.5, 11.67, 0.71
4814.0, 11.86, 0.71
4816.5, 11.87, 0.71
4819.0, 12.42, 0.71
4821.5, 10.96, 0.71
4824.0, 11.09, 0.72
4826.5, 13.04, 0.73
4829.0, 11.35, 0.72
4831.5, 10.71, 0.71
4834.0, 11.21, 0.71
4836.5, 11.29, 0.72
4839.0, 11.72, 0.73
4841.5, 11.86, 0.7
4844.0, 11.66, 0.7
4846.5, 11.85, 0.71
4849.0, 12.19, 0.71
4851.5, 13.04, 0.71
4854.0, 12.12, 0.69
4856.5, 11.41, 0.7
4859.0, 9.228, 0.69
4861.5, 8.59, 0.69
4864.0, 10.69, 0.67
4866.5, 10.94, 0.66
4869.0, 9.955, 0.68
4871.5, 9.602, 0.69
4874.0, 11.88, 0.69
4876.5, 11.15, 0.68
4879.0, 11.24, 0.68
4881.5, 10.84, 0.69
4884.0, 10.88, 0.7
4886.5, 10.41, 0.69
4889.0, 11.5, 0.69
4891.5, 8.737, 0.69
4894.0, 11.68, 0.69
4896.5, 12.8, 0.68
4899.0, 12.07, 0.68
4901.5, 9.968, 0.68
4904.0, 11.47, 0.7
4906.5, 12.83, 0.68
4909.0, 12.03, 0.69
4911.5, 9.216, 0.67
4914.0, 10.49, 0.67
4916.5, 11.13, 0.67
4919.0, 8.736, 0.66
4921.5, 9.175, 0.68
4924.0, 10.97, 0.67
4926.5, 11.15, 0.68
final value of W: 0.044 mag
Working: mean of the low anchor 11.1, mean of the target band 10.7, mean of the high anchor 11.2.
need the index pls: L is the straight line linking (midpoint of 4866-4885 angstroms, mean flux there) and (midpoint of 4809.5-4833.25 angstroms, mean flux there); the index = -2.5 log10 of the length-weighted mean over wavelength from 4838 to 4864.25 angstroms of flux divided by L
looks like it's -0.01 mag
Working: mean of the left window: 11.6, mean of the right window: 10.8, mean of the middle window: 11.3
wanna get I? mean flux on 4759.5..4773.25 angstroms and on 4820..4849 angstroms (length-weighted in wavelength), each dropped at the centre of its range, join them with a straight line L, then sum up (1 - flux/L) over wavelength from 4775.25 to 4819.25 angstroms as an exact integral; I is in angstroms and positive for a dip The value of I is 0.1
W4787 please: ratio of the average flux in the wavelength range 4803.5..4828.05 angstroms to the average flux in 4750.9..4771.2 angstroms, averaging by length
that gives 1.07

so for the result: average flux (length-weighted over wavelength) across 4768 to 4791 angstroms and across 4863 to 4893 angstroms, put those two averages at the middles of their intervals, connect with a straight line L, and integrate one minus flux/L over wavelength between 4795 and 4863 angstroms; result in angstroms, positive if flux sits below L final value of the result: -3.71 angstroms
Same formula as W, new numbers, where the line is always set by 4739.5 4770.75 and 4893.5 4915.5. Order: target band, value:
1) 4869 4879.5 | 0.05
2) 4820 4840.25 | -0.02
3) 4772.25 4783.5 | -0.02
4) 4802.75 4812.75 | -0.02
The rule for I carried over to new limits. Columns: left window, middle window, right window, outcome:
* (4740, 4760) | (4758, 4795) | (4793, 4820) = 0.9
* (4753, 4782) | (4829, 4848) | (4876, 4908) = -0.6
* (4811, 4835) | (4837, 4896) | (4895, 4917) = 2.3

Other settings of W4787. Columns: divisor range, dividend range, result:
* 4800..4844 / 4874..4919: 0.96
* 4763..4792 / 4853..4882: 0.97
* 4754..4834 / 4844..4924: 0.97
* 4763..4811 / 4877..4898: 0.99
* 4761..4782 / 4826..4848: 1.03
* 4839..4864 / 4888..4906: 0.99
